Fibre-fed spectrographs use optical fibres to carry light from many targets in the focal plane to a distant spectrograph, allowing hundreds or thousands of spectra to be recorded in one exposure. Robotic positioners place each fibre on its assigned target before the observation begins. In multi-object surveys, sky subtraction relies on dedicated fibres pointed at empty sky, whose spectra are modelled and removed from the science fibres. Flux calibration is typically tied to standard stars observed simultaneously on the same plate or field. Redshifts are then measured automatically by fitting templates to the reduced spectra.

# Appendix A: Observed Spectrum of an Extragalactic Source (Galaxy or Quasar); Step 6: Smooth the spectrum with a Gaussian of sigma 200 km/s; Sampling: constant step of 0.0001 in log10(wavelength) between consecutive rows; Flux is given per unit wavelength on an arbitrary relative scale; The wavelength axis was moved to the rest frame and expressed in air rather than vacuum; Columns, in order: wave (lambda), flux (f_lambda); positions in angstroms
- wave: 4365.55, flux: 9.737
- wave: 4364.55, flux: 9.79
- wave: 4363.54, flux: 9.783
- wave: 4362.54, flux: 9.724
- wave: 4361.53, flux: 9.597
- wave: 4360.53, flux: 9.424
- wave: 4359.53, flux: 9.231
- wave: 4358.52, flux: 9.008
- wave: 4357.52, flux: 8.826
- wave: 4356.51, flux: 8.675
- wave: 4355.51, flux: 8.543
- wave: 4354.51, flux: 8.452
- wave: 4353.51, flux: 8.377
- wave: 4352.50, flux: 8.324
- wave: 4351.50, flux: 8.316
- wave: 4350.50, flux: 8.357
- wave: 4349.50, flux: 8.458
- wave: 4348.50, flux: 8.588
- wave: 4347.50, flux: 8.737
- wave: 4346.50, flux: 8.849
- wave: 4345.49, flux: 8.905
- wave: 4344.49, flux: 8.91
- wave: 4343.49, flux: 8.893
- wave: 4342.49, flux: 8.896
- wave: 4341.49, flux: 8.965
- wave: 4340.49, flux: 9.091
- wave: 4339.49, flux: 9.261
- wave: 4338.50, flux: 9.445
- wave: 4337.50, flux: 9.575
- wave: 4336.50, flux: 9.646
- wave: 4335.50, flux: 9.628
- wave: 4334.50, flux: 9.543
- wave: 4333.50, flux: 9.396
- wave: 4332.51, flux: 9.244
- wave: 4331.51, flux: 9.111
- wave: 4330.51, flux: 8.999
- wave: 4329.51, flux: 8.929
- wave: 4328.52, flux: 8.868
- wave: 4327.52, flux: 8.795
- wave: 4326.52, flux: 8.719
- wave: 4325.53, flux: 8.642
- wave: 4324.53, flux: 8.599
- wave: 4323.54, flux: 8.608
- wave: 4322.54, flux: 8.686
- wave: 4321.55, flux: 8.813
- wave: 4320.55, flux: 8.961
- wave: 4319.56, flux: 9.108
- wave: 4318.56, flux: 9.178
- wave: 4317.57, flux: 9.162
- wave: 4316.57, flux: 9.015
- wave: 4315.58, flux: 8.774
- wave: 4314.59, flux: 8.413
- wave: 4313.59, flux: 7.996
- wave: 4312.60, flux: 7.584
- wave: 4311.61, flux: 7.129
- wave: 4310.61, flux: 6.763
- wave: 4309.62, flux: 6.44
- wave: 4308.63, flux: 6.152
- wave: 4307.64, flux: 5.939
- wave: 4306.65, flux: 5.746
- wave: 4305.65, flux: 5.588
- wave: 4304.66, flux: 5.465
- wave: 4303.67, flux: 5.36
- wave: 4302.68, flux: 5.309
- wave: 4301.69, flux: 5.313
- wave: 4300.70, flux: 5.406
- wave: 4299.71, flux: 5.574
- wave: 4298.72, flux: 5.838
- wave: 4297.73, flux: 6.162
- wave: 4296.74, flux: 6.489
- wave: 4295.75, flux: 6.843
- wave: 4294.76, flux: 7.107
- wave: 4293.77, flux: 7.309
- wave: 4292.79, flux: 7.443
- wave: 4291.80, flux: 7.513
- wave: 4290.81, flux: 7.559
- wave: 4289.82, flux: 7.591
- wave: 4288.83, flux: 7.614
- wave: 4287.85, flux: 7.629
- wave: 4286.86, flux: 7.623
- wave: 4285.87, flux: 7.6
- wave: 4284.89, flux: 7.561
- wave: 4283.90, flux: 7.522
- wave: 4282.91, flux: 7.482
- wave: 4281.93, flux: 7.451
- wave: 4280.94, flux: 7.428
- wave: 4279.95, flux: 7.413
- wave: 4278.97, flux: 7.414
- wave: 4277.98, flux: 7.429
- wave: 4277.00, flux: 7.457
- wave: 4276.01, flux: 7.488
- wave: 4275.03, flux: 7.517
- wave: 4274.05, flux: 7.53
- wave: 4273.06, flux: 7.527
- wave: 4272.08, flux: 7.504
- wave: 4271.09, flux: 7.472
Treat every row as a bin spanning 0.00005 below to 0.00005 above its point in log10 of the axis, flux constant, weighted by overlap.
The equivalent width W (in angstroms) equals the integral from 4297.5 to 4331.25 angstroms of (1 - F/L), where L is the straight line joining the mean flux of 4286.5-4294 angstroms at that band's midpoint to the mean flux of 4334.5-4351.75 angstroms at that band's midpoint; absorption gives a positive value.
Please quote 3.1 angstroms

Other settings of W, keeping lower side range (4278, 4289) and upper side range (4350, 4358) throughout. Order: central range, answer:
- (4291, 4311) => 4.0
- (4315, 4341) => -3.0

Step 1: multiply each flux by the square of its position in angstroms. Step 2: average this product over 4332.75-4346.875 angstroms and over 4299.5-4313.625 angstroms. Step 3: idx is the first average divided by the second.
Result 1.5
